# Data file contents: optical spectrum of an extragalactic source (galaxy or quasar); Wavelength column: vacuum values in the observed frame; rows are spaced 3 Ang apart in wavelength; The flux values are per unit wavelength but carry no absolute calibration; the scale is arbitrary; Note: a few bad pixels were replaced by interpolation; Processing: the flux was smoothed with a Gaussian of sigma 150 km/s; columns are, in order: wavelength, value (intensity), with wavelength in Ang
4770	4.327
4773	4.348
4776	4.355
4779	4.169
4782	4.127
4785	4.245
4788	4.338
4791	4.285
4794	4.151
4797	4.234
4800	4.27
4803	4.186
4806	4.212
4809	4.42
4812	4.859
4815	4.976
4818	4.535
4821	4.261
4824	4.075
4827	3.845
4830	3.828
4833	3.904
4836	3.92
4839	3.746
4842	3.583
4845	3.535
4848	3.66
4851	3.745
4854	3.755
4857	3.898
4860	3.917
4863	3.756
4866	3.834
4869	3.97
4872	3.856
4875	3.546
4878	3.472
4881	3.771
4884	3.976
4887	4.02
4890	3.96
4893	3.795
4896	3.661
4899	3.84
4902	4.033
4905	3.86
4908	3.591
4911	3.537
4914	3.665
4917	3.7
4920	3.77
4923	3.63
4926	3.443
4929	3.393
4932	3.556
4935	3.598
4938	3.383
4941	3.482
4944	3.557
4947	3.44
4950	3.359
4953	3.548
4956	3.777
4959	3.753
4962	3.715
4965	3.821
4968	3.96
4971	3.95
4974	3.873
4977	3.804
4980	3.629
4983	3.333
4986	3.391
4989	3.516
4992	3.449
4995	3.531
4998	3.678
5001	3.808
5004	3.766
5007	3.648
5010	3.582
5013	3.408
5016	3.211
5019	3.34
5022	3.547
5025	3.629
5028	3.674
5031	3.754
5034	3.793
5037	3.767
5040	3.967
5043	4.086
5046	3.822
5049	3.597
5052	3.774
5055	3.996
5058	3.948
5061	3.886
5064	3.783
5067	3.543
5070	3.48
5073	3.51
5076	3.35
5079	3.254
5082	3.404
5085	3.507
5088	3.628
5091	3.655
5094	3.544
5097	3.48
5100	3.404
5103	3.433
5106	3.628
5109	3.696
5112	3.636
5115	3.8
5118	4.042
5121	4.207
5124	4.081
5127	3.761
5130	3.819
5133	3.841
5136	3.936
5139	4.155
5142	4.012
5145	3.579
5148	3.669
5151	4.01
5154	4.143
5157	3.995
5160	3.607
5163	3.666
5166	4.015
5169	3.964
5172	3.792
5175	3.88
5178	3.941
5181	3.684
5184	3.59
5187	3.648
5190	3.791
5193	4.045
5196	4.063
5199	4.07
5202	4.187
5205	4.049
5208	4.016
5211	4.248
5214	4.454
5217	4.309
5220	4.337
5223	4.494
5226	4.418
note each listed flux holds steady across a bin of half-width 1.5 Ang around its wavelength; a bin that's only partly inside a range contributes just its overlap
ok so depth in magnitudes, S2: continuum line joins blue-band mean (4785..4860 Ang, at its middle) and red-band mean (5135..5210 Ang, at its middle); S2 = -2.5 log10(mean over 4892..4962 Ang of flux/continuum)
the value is 0.12 mag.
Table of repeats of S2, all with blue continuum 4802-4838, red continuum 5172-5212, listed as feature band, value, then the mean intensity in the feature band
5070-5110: 0.151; 3.5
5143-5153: 0.051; 3.79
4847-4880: 0.121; 3.77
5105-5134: 0.038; 3.86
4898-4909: 0.090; 3.84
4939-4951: 0.195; 3.46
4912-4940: 0.165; 3.57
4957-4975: 0.076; 3.84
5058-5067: 0.065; 3.8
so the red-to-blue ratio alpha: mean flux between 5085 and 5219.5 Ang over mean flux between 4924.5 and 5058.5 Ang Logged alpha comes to 1.06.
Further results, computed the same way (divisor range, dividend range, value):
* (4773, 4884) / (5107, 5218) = 0.97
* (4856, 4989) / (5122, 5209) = 1.05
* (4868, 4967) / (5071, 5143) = 1.00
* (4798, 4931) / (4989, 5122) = 0.94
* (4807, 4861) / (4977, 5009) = 0.89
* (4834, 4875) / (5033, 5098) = 0.97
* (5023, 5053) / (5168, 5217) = 1.05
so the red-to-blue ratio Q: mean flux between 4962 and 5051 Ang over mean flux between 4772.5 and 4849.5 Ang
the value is 0.88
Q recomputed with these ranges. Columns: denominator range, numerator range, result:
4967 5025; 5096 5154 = 1.06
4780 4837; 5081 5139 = 0.88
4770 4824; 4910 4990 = 0.83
